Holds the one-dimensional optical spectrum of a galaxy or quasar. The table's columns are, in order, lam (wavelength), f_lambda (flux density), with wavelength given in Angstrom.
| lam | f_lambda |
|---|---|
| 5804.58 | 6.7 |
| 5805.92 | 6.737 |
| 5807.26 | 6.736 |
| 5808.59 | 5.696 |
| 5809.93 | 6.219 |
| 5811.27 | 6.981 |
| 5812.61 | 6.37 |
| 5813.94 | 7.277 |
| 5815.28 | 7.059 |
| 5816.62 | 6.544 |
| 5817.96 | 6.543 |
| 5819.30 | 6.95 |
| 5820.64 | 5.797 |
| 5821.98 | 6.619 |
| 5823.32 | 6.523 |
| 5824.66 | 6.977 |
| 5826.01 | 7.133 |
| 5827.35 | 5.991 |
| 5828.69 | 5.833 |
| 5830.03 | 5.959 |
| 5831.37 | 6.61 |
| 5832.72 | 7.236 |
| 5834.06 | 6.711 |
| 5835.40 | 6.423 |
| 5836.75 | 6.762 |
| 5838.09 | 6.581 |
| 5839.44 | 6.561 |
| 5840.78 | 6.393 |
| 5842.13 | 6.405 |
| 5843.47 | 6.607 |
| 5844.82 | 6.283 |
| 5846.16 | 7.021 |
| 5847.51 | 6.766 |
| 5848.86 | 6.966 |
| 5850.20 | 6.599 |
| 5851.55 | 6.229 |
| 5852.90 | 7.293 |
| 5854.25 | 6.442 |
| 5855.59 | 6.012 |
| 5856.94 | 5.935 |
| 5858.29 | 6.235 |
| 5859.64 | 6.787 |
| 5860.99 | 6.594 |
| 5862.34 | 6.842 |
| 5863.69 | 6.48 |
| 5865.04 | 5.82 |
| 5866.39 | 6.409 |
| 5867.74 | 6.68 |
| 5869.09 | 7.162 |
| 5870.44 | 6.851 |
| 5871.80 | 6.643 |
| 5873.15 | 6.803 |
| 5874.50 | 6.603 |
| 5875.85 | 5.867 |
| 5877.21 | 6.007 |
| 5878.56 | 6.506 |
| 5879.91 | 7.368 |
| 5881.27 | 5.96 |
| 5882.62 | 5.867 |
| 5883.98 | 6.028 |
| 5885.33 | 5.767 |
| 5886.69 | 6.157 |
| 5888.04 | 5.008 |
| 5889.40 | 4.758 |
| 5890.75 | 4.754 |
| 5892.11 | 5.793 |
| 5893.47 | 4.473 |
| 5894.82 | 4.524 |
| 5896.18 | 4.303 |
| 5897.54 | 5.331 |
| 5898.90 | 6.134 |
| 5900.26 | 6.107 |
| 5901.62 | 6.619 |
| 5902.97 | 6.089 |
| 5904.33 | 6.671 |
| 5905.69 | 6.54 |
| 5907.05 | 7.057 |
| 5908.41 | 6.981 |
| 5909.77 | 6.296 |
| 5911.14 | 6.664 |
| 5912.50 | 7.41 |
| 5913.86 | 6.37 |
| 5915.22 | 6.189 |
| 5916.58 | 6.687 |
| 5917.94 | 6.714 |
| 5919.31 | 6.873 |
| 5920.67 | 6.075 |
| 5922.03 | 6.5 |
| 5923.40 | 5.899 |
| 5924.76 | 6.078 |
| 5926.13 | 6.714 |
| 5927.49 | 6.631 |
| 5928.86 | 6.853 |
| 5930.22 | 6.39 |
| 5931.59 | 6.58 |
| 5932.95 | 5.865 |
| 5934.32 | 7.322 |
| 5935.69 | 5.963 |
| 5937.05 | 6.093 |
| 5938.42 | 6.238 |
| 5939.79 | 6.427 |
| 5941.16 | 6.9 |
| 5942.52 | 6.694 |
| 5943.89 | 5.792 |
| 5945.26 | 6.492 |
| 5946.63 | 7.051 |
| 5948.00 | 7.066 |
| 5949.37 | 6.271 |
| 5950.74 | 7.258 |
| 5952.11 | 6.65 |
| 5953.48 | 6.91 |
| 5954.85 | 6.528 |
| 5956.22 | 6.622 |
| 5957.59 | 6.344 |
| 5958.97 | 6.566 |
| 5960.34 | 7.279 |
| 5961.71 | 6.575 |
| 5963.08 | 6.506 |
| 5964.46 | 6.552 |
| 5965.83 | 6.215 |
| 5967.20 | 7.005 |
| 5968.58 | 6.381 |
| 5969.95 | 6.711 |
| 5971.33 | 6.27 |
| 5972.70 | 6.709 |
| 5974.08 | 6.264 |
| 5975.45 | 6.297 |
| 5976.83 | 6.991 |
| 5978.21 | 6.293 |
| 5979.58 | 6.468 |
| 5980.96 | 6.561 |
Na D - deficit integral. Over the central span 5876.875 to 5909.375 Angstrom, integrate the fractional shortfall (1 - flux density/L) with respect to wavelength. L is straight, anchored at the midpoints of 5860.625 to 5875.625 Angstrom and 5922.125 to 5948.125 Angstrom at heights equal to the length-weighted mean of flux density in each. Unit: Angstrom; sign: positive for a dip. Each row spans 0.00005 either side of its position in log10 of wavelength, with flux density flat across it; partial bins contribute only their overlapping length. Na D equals 3.4 Angstrom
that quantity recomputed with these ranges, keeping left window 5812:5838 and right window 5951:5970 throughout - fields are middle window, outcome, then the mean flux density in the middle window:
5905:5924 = 0.1 Angstrom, 6.59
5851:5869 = 0.4 Angstrom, 6.47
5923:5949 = 0.6 Angstrom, 6.48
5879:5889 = 0.9 Angstrom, 6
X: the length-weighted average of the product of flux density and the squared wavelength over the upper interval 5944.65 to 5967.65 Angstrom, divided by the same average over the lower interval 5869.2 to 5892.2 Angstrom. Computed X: 1.13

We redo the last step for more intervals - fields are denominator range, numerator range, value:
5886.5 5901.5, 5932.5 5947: 1.25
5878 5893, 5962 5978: 1.16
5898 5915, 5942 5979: 1.03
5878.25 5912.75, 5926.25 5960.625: 1.13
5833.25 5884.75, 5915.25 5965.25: 1.03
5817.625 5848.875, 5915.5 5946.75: 1.02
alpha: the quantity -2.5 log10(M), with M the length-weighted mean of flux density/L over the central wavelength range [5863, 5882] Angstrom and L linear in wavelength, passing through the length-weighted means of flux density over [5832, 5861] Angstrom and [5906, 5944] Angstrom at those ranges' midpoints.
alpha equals 0.01 mag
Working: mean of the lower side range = 6.58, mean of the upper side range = 6.52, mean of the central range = 6.51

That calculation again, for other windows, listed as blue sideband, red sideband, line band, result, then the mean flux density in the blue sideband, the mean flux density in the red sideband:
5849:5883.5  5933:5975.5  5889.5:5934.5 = 0.06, 6.48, 6.57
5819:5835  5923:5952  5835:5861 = 0.00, 6.52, 6.51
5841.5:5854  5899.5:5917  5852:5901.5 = 0.10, 6.68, 6.59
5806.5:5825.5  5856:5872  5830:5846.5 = -0.01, 6.6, 6.52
